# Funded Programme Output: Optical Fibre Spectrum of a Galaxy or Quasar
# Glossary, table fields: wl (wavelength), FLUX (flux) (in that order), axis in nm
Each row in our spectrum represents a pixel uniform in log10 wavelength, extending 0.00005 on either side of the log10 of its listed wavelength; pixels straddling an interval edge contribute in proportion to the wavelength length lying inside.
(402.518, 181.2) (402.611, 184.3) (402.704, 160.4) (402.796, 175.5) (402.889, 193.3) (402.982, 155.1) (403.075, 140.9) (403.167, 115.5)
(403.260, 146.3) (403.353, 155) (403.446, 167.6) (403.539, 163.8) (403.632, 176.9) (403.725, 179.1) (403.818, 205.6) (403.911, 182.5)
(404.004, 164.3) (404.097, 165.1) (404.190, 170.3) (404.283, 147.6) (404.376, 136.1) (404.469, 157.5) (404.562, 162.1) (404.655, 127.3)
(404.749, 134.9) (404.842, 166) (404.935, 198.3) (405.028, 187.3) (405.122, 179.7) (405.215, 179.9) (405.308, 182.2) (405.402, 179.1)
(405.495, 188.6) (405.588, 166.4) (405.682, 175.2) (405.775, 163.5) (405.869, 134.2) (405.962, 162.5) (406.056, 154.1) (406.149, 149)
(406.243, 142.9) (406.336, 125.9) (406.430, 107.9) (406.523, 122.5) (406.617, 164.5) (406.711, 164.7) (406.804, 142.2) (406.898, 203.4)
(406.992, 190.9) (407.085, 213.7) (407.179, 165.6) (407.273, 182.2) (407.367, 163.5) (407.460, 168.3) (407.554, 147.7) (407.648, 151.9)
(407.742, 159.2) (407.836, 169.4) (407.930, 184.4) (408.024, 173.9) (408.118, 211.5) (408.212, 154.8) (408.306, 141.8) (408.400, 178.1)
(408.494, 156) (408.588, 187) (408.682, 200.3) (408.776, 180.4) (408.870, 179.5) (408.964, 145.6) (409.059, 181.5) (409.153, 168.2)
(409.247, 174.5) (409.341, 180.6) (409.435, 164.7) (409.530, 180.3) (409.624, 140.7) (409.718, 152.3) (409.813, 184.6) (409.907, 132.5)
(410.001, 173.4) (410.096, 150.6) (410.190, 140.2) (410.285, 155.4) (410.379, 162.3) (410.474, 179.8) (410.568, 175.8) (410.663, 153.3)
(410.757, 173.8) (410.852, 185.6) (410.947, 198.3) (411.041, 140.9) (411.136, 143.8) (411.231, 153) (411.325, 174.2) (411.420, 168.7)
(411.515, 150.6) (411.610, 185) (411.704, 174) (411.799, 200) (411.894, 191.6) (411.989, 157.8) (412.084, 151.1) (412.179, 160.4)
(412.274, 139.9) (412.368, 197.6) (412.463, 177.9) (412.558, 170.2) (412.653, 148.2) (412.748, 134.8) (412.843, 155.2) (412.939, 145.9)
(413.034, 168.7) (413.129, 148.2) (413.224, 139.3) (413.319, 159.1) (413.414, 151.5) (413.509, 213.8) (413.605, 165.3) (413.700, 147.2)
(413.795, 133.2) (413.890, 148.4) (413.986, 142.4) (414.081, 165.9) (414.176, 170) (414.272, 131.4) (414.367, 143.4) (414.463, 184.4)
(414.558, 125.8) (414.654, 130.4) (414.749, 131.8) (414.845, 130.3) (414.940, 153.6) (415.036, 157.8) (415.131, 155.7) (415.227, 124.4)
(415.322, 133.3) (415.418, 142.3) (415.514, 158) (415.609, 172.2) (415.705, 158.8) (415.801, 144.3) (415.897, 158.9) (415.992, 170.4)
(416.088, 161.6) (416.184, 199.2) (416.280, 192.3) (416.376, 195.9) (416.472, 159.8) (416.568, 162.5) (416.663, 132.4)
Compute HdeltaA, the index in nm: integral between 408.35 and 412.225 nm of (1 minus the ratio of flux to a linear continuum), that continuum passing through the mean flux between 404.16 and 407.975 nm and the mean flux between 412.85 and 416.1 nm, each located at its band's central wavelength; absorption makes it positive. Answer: -0.26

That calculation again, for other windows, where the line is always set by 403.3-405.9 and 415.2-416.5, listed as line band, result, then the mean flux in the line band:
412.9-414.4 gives 0.083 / 155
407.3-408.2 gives -0.017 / 170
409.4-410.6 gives 0.034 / 161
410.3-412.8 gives -0.035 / 167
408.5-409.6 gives -0.061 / 175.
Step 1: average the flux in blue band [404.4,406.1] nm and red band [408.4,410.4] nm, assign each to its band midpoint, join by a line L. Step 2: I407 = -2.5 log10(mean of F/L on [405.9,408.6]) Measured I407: 0.02 mag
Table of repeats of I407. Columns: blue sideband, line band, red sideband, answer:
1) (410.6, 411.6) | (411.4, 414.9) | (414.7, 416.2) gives 0.010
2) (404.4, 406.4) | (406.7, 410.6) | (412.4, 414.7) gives -0.069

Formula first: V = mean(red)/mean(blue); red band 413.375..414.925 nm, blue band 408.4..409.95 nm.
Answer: 0.89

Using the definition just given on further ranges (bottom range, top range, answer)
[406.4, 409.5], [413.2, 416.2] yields 0.90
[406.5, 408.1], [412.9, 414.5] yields 0.92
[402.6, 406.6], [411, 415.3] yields 0.97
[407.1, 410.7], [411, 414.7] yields 0.95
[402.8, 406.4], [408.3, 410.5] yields 1.02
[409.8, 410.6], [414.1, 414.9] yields 0.90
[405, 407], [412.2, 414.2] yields 0.98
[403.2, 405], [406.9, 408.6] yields 1.06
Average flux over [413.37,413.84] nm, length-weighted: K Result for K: 162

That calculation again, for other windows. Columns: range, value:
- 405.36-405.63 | 179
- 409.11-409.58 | 174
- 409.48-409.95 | 158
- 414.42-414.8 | 142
